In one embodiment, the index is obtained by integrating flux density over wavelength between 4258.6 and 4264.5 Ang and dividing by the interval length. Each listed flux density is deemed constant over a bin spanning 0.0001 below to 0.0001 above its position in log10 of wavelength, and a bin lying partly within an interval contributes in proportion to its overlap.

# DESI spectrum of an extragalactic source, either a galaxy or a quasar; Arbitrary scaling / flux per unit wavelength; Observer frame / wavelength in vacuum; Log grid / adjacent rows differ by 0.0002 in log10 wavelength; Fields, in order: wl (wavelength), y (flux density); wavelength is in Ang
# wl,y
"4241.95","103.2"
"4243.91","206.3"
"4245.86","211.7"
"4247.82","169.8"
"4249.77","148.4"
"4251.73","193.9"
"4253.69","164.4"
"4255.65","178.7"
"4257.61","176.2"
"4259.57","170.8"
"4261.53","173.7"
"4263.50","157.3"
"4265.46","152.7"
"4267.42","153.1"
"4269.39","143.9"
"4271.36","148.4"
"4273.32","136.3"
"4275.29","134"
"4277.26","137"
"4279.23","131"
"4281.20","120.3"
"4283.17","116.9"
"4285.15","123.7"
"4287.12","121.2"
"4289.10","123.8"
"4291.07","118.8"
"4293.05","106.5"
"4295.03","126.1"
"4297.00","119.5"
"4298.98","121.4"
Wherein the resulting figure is 167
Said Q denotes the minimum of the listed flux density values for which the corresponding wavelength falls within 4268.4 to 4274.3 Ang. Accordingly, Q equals 136.3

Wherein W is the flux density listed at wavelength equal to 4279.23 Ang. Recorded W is 131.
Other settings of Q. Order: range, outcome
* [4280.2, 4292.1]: 116.9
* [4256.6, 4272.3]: 143.9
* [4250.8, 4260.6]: 164.4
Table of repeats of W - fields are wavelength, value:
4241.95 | 103.2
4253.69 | 164.4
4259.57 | 170.8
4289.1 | 123.8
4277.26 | 137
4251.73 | 193.9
